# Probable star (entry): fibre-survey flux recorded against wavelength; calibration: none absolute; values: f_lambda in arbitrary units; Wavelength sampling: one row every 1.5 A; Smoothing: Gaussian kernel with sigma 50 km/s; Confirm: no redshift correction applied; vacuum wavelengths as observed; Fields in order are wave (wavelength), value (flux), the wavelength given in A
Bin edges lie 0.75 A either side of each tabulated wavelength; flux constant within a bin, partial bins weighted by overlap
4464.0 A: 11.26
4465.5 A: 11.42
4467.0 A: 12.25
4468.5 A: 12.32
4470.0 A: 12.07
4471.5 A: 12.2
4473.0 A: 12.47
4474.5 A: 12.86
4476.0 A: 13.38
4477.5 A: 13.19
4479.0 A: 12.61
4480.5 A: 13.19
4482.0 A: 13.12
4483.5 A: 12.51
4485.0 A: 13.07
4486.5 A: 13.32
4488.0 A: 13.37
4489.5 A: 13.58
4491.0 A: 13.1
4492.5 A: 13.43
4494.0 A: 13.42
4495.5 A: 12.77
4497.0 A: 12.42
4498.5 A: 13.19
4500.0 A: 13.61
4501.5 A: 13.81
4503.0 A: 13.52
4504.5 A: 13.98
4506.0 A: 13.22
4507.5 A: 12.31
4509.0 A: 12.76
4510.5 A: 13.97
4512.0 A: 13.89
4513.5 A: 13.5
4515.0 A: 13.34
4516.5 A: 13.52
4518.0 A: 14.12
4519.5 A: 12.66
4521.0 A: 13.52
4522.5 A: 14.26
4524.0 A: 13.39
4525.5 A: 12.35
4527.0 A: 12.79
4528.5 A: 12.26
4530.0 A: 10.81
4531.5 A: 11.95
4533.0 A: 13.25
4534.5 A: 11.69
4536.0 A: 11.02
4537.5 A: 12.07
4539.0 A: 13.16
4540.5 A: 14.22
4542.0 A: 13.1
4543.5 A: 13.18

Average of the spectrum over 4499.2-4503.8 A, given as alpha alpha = 13.6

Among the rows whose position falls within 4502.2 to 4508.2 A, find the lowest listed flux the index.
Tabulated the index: 12.31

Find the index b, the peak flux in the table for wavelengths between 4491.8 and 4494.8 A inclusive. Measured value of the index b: 13.43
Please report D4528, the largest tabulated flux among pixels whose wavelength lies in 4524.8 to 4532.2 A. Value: 12.79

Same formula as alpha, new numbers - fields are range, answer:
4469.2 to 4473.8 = 12.3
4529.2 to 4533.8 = 12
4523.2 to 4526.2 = 12.9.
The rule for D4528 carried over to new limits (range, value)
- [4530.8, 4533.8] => 13.25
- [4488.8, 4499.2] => 13.58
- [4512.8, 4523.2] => 14.26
